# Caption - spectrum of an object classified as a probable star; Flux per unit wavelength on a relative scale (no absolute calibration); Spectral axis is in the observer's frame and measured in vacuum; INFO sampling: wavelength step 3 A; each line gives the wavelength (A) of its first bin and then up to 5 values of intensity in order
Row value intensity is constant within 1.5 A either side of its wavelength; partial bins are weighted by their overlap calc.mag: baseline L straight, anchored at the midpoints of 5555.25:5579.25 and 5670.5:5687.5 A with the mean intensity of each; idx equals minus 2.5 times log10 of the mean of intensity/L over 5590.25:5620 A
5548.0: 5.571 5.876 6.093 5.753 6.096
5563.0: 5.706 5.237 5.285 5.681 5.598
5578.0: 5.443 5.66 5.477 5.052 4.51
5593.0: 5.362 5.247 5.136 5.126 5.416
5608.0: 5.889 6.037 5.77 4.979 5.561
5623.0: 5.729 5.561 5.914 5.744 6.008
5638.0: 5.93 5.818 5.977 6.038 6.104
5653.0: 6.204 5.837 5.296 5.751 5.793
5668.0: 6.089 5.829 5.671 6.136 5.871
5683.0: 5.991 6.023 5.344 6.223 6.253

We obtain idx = 0.06 mag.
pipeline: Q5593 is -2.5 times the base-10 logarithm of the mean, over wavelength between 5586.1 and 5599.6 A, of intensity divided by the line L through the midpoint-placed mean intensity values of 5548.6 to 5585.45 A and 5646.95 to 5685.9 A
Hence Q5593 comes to 0.13 mag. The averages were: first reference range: 5.66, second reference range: 5.89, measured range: 5.06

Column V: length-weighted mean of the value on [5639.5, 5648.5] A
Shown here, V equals 5.94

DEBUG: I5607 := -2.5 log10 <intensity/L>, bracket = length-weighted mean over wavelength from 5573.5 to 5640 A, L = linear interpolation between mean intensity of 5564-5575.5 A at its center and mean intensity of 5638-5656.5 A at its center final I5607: 0.04 mag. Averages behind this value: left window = 5.45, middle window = 5.51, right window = 6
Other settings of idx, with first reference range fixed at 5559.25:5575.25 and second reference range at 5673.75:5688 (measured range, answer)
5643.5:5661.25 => -0.009 mag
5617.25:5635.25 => 0.016 mag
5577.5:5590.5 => 0.072 mag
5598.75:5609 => 0.058 mag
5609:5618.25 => 0.019 mag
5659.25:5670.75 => 0.015 mag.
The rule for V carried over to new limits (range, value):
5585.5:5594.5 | 4.97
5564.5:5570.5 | 5.26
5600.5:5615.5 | 5.65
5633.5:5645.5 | 5.93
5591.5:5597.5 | 5.3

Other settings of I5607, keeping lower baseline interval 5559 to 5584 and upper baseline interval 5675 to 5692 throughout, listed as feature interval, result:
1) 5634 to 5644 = -0.03 mag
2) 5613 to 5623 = 0.05 mag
